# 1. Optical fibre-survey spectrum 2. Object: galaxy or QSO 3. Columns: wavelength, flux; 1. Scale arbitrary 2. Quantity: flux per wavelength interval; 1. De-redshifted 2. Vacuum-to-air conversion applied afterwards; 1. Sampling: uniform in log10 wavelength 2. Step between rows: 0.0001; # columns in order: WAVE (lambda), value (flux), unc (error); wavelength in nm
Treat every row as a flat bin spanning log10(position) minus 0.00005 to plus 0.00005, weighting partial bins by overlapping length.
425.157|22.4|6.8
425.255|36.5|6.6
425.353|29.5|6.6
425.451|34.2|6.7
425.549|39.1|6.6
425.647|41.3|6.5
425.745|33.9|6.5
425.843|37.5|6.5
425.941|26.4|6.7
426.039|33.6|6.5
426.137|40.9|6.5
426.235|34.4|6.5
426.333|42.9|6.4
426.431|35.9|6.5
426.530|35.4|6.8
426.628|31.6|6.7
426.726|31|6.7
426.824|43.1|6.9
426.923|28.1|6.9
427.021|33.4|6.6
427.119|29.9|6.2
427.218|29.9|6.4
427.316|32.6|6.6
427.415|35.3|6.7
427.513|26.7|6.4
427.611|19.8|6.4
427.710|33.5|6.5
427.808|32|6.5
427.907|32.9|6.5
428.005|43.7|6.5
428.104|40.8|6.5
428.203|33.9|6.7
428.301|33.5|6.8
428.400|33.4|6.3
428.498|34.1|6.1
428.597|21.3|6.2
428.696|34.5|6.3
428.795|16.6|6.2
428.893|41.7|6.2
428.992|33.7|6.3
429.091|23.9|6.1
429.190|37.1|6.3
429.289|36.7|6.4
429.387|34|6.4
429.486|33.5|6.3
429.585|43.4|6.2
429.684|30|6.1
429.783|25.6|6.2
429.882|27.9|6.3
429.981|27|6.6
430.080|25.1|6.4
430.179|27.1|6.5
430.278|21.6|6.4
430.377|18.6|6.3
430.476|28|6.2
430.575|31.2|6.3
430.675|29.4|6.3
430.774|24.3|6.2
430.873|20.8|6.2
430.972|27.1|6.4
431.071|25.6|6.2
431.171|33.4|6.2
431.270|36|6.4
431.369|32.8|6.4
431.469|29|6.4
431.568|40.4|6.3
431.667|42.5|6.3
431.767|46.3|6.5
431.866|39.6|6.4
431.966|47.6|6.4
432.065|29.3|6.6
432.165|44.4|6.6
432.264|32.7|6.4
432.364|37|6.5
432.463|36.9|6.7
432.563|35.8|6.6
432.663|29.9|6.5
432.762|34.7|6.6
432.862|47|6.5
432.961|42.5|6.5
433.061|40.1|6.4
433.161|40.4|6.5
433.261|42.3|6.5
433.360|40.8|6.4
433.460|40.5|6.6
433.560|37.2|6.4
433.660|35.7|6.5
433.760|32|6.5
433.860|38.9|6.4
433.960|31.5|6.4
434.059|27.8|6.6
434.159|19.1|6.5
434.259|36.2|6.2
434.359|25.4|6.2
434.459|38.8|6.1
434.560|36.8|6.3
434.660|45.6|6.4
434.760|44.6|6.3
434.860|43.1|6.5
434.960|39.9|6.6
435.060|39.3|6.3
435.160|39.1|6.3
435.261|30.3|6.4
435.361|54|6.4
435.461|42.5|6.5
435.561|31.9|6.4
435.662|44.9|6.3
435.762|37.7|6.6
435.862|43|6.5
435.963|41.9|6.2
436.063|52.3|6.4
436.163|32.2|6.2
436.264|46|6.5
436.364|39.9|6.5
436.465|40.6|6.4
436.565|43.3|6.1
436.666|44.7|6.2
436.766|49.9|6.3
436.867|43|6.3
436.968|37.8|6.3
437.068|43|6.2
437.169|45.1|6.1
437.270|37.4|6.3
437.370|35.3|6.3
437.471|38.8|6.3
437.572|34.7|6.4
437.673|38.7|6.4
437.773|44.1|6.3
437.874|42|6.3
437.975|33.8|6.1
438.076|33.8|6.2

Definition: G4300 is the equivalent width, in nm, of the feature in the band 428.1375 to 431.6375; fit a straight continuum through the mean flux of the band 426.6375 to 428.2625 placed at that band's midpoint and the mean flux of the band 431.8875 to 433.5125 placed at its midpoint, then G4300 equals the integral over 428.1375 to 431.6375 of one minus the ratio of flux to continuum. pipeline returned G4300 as 0.53 nm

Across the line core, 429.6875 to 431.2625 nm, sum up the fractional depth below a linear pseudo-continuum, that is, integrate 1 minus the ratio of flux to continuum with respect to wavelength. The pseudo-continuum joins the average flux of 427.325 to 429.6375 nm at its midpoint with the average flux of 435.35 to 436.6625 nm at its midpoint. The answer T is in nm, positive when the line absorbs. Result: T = 0.390 nm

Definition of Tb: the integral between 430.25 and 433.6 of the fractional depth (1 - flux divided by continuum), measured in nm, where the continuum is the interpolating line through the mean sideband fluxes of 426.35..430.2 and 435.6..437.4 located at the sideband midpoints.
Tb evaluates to 0.16 nm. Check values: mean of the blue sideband 32.2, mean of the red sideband 42.1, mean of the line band 35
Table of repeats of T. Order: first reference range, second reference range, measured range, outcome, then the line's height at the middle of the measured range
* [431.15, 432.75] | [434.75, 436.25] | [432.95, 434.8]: 0.13 nm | 39.3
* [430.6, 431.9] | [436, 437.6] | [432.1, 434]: -0.12 nm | 35.6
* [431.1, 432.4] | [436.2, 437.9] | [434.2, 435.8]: 0.02 nm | 39.9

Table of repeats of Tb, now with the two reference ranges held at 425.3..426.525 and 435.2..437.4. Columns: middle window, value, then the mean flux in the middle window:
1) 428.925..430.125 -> 0.20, 31.7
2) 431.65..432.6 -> 0.00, 39.1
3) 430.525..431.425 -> 0.23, 28.9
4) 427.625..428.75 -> 0.11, 33.4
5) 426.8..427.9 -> 0.17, 31.1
